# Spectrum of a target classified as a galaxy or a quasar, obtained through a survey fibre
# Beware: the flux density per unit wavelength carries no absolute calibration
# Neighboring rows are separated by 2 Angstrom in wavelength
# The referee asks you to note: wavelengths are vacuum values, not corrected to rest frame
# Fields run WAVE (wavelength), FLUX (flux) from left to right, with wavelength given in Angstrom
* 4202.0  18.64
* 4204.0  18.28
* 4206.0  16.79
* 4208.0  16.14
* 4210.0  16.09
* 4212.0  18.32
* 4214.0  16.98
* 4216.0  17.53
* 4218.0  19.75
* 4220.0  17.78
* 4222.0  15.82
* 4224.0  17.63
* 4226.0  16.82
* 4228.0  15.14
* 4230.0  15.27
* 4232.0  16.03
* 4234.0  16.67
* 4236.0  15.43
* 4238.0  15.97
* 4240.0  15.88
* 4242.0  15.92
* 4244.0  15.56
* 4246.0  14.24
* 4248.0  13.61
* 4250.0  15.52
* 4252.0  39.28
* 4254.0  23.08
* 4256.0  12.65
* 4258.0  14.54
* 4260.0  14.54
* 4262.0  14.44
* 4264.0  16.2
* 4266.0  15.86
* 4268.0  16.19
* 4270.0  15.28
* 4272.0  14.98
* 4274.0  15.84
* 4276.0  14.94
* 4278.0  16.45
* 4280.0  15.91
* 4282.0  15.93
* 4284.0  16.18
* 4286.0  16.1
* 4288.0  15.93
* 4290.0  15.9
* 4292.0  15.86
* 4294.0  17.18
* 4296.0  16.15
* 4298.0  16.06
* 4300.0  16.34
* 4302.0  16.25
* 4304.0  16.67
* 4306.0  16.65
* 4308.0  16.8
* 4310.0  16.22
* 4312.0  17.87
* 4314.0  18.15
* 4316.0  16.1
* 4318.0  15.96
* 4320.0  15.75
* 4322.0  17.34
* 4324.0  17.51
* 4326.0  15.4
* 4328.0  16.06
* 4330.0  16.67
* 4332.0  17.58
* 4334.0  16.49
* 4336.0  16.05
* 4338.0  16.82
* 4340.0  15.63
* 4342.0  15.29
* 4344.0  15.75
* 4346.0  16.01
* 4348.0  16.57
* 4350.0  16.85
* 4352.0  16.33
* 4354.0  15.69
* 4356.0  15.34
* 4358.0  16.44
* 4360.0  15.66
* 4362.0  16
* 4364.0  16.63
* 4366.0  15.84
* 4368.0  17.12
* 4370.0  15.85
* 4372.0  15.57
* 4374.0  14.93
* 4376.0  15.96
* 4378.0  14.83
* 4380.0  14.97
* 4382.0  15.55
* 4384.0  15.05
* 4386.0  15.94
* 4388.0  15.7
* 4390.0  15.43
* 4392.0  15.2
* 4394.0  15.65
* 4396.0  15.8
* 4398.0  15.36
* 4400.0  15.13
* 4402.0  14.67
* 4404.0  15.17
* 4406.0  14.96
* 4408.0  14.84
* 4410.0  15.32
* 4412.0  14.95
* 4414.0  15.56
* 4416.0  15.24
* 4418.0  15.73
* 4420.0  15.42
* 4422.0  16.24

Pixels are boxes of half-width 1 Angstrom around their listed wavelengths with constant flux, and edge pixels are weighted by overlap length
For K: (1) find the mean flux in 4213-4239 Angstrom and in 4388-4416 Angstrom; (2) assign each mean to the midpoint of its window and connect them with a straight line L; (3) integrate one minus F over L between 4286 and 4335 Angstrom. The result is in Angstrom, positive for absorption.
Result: -1.6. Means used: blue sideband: 16.7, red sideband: 15.3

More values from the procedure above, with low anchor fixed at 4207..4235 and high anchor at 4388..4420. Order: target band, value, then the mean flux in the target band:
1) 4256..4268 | 1.1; 15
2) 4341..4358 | -0.3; 16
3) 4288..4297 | 0.0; 16.2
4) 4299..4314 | -0.6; 16.8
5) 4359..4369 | -0.4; 16.2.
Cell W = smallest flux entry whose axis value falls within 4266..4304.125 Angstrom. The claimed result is 14.94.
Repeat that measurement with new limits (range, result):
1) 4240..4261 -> 12.65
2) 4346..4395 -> 14.83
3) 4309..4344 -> 15.29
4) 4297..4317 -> 16.06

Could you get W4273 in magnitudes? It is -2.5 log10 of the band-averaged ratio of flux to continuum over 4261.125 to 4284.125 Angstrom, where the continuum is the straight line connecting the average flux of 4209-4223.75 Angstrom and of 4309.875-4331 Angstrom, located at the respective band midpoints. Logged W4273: 0.09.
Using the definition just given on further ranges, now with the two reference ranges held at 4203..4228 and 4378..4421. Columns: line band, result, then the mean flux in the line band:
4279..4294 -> 0.03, 16.1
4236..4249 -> 0.12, 15.2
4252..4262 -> -0.09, 18.3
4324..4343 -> -0.02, 16.3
